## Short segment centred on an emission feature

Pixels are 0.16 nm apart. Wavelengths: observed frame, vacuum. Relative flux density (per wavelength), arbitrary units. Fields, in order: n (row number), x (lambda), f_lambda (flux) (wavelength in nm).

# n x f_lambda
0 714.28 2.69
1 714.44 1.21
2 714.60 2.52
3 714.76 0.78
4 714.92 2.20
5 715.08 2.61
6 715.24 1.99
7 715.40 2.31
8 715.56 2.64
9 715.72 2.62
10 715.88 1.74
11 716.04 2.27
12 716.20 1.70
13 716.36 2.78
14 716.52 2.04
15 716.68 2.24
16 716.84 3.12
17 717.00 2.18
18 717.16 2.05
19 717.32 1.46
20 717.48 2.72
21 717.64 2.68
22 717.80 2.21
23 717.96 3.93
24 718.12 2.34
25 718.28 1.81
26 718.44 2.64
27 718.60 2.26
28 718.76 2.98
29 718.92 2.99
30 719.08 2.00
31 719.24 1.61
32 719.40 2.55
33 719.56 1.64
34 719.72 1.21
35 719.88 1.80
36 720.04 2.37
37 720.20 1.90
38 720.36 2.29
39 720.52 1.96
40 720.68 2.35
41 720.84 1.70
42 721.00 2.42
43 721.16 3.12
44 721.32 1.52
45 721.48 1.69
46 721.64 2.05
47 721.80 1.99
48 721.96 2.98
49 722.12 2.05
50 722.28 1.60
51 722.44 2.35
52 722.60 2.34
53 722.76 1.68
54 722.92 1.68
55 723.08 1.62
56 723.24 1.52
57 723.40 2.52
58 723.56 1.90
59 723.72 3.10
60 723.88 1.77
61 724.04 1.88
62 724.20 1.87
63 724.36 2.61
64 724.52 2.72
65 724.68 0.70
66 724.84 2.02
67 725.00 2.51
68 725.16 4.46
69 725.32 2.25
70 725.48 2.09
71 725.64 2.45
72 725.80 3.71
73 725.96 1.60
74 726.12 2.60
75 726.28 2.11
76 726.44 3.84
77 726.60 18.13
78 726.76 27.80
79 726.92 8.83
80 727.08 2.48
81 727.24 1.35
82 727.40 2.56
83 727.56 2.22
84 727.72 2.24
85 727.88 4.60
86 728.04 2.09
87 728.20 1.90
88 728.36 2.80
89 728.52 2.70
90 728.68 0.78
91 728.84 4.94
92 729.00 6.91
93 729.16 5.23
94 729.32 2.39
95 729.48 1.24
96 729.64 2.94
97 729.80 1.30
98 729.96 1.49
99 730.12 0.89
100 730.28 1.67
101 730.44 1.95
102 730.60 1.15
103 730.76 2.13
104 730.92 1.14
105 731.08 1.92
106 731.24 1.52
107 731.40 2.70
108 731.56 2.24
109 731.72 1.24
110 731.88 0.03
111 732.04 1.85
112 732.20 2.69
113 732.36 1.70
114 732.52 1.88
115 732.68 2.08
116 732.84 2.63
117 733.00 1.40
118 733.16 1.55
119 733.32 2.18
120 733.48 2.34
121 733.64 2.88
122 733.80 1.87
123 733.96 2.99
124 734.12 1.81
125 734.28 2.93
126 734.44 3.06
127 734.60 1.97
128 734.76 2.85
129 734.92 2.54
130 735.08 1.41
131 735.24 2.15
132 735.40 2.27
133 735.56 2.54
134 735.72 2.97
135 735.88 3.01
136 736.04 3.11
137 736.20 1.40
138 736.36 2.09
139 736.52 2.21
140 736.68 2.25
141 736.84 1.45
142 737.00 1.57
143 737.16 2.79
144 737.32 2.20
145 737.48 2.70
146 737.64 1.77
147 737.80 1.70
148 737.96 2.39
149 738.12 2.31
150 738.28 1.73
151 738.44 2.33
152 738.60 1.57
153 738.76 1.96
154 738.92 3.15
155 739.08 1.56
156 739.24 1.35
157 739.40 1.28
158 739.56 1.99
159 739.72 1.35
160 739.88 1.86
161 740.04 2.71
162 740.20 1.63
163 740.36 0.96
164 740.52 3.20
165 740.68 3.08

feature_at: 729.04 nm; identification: [N II]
